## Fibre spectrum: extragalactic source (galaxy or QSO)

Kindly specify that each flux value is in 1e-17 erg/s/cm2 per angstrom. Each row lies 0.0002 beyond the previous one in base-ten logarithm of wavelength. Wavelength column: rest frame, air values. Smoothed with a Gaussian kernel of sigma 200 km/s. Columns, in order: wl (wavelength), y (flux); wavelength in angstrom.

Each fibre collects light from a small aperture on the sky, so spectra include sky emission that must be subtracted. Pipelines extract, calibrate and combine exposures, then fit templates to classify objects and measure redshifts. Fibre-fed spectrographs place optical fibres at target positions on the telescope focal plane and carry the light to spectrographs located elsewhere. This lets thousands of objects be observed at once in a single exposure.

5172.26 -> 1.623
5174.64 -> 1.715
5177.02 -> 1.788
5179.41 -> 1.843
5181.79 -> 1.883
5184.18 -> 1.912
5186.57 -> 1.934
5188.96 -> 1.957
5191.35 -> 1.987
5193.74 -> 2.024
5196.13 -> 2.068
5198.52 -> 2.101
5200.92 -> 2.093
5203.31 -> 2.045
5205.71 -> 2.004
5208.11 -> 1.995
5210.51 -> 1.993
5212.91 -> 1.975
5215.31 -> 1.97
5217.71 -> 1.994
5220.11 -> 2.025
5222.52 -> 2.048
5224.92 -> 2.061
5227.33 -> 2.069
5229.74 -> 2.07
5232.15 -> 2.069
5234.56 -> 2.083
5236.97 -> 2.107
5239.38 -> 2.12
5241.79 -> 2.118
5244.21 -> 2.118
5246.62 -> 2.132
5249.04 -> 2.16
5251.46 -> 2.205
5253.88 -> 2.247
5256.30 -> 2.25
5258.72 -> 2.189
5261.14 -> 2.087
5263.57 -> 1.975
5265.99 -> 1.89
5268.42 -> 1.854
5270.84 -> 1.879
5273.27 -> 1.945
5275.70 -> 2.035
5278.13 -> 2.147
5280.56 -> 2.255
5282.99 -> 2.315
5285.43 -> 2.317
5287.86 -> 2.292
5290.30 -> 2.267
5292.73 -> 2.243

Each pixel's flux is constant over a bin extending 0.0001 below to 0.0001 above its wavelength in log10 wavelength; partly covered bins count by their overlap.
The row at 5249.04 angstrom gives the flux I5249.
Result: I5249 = 2.16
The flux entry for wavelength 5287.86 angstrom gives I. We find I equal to 2.292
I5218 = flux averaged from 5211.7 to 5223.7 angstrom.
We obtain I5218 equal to 2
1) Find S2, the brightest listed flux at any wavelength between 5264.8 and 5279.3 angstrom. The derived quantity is 2.147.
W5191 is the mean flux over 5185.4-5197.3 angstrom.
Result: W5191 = 1.99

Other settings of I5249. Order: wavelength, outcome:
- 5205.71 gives 2.004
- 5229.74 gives 2.07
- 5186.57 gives 1.934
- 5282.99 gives 2.315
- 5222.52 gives 2.048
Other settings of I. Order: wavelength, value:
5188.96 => 1.957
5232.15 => 2.069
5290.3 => 2.267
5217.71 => 1.994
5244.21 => 2.118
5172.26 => 1.623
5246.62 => 2.132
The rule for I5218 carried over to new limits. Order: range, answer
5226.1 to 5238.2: 2.08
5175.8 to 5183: 1.84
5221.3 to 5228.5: 2.06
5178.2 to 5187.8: 1.89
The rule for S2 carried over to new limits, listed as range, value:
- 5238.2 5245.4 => 2.12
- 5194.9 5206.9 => 2.101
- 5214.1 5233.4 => 2.07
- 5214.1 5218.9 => 1.994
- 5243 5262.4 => 2.25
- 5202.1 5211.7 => 2.045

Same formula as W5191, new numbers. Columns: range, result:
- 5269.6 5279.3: 2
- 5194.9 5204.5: 2.08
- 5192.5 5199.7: 2.07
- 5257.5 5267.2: 2.04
